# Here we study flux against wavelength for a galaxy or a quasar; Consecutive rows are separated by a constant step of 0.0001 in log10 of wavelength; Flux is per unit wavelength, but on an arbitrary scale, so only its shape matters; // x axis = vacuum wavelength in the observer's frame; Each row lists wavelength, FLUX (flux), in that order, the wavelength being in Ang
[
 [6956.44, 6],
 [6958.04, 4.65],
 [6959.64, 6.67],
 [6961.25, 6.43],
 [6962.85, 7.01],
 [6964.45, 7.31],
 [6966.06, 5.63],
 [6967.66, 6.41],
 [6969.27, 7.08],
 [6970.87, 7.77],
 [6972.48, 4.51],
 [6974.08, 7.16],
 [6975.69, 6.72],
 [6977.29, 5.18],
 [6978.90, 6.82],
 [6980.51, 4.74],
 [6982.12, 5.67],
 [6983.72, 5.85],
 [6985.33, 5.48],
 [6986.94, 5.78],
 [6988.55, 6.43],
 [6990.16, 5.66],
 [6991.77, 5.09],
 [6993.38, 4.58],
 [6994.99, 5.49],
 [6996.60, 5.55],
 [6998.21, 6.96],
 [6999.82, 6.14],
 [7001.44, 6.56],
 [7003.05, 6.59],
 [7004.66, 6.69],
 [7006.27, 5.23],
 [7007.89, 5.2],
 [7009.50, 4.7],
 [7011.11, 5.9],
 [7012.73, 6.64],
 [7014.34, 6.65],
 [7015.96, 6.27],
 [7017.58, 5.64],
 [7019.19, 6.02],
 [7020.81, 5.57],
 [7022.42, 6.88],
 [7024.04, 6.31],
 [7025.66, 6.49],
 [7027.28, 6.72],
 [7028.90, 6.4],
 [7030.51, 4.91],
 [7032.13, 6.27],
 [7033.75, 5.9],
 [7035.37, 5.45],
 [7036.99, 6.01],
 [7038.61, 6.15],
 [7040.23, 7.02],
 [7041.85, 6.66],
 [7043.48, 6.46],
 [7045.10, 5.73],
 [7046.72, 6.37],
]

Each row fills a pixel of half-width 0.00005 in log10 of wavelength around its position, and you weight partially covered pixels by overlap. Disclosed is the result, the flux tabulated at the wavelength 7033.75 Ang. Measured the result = 5.9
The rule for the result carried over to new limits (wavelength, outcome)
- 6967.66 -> 6.41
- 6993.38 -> 4.58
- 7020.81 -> 5.57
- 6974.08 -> 7.16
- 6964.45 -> 7.31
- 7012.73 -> 6.64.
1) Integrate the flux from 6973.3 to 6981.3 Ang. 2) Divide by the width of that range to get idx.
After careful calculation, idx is 6.12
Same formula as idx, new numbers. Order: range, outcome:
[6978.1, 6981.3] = 5.78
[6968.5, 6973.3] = 6.46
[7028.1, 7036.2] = 5.79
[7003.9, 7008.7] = 5.7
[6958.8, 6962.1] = 6.53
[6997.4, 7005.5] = 6.58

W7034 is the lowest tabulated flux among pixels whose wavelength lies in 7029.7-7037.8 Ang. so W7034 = 4.91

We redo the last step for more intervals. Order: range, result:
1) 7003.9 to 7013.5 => 4.7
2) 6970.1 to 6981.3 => 4.51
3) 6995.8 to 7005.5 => 5.55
